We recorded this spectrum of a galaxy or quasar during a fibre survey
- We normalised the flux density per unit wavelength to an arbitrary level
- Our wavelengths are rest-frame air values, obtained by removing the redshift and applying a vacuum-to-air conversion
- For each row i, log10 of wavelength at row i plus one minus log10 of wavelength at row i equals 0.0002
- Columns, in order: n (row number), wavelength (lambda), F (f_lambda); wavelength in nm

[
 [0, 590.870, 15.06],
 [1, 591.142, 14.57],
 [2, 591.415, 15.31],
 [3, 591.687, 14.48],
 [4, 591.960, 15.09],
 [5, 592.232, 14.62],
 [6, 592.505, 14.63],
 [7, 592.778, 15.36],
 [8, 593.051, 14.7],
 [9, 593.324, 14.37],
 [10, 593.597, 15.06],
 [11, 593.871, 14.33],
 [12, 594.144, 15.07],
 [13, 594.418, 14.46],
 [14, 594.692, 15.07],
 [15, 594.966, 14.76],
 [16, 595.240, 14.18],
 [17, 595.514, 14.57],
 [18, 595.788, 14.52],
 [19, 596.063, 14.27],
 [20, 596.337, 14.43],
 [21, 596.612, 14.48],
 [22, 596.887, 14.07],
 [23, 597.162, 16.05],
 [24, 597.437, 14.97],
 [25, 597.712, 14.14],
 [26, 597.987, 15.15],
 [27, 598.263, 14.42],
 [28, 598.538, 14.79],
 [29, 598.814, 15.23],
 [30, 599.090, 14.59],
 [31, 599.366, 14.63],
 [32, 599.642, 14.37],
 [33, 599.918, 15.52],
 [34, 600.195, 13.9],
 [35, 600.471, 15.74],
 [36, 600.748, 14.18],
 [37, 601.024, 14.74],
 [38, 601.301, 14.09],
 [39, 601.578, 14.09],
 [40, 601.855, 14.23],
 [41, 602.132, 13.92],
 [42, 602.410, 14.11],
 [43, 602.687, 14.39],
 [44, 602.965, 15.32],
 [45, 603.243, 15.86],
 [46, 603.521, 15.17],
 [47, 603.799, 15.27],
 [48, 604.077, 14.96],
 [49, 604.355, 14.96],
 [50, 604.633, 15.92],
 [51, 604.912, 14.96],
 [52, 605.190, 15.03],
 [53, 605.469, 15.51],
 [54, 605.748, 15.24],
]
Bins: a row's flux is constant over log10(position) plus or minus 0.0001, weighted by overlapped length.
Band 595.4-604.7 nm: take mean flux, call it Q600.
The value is 14.7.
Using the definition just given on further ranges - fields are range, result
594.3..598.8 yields 14.7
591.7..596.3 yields 14.7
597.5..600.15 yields 14.7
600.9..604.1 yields 14.7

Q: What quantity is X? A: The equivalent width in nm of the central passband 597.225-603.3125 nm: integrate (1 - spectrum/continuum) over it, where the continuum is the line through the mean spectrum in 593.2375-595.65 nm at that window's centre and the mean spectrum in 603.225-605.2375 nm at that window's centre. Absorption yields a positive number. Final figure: 0.14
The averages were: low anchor 14.7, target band 14.7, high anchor 15.2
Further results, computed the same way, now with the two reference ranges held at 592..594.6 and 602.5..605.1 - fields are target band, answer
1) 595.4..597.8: 0.04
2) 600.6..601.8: 0.06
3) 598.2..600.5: 0.04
